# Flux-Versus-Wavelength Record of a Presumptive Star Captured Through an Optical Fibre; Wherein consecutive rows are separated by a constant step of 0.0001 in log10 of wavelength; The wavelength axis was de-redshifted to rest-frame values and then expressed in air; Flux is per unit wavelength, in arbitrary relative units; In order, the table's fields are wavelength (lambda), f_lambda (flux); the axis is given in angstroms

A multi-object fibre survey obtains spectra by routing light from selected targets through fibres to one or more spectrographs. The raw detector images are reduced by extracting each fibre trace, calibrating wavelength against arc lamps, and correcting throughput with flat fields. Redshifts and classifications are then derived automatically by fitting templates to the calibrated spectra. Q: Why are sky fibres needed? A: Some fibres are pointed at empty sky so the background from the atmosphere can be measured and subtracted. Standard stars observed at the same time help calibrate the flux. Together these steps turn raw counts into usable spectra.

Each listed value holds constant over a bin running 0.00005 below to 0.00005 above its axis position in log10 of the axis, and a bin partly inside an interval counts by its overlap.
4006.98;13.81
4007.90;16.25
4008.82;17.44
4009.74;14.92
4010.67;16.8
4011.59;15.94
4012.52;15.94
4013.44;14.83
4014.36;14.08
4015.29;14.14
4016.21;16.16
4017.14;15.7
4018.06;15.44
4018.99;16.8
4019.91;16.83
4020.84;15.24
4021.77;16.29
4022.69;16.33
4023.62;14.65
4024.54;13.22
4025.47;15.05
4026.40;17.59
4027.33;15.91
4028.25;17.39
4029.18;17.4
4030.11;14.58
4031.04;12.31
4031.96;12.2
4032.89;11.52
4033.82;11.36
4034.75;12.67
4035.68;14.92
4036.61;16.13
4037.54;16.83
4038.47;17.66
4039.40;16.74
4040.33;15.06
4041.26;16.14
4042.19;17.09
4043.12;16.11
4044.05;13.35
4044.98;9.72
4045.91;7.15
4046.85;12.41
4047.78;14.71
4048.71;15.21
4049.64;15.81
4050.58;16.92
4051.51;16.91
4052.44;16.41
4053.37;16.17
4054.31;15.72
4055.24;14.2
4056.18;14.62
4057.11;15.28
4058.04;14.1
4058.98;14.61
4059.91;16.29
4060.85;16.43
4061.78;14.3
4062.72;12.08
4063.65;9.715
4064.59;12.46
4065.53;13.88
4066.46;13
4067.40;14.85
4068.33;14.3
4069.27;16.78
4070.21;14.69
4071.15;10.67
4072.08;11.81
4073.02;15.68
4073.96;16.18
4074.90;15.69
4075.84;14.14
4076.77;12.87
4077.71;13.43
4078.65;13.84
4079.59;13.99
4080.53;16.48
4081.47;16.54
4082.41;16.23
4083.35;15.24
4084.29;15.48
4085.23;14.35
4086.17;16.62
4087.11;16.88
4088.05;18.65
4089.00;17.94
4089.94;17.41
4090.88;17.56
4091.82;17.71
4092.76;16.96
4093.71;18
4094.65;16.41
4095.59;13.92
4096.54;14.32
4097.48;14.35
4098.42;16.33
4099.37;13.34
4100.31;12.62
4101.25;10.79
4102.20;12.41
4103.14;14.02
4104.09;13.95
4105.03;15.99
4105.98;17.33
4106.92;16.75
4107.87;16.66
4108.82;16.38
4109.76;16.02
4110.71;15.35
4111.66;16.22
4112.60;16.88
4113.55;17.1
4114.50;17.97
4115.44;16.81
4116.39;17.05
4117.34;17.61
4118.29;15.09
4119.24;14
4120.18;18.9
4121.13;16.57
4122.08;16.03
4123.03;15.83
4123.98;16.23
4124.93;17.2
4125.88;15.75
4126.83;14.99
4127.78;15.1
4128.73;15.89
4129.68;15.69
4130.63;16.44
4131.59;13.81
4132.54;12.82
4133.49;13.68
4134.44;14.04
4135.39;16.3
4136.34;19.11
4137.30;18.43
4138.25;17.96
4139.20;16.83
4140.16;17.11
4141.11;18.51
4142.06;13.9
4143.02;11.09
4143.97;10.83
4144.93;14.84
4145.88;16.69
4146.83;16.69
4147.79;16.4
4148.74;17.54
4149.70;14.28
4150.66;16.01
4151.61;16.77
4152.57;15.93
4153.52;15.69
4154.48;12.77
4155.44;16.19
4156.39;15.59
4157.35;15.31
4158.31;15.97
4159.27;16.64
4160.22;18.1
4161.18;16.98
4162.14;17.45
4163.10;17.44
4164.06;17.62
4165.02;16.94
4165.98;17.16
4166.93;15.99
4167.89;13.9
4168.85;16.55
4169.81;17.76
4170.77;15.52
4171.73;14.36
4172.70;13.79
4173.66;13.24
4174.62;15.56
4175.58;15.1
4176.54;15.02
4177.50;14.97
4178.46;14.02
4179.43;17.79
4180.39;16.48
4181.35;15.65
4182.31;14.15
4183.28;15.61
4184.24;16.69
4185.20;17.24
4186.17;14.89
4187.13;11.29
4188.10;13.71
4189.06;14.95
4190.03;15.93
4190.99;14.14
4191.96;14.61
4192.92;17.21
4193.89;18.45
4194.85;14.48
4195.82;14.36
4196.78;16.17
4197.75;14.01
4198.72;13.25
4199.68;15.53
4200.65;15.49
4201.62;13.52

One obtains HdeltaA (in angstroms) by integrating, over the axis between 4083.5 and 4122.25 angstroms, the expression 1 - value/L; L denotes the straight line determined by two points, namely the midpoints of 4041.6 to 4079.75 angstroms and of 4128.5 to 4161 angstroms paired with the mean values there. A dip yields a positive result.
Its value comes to -2.5 angstroms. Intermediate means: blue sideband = 14.2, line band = 16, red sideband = 15.7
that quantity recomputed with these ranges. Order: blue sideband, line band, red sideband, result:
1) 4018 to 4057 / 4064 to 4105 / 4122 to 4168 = 1.2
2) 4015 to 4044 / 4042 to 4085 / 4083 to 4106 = 2.8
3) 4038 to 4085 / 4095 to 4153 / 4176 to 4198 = -2.7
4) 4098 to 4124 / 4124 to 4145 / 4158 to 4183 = 0.4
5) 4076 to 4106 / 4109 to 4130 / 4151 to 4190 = -1.1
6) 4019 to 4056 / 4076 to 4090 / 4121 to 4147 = -0.3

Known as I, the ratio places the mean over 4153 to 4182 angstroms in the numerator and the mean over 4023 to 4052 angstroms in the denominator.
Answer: 1.1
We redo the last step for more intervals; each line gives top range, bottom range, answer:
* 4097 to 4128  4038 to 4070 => 1.08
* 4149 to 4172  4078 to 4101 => 1.02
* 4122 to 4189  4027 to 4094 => 1.05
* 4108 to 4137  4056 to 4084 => 1.12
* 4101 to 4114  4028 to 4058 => 1.05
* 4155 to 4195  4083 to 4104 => 1.02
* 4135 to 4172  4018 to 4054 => 1.08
